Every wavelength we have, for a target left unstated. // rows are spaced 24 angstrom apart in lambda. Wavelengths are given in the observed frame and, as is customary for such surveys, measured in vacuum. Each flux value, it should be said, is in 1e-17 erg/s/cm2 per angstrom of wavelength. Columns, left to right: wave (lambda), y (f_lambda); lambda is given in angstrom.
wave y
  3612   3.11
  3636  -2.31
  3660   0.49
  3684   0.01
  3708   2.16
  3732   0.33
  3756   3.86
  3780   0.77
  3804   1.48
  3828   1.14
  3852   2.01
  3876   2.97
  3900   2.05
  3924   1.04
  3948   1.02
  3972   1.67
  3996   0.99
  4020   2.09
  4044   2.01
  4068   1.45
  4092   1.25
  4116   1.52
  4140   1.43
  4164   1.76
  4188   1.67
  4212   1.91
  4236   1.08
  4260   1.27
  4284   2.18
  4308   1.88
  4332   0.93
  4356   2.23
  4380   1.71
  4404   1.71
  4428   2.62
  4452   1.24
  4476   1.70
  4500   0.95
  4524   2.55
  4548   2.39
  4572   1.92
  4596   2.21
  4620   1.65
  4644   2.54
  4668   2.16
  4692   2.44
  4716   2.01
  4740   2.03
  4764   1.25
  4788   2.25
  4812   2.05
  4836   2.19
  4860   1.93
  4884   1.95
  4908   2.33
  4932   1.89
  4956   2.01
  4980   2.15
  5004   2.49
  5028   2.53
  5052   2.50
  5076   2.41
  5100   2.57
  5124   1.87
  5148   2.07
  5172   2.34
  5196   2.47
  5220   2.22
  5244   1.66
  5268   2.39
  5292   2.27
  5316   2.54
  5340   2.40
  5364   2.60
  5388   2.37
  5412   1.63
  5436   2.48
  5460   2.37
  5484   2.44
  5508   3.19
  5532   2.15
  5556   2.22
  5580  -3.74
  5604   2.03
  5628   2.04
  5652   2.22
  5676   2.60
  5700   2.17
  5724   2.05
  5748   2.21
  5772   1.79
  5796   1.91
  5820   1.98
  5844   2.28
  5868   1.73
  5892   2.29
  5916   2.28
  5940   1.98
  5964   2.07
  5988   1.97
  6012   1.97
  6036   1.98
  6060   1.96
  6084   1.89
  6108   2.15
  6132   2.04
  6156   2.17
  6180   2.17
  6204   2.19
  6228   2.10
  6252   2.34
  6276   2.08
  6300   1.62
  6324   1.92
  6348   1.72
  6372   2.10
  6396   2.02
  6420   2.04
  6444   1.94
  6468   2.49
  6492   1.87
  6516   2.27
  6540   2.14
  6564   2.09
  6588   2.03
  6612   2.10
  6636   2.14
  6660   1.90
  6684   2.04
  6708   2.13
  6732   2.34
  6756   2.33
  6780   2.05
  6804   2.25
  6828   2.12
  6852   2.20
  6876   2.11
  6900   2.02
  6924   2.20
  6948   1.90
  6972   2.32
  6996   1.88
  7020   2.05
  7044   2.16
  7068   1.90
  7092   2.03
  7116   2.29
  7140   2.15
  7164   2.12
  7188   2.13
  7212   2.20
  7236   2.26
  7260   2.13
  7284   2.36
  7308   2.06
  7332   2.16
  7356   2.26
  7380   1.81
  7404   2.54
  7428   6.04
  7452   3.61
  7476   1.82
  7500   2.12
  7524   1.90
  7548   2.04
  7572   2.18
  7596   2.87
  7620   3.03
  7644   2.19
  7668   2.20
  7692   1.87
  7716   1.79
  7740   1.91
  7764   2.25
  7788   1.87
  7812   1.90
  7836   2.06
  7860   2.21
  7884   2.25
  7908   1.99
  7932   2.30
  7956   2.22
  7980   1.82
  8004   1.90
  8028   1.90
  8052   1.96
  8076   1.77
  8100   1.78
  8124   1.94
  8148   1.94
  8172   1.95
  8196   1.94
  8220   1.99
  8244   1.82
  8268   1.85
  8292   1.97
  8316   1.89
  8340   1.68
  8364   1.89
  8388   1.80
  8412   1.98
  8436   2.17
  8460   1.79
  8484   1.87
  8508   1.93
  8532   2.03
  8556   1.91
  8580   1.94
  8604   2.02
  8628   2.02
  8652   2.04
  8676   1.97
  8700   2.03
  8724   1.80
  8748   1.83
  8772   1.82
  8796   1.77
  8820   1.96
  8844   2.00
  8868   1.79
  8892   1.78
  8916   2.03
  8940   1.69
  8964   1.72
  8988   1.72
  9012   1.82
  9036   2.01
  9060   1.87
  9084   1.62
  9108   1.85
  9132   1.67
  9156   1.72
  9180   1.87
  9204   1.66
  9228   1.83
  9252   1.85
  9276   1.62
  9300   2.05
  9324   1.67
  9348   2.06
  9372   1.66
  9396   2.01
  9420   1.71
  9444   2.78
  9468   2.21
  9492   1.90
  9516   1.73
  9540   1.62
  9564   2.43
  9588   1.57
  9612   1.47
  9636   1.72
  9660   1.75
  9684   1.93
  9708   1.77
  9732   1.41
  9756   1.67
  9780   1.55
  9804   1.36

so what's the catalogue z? 0.13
